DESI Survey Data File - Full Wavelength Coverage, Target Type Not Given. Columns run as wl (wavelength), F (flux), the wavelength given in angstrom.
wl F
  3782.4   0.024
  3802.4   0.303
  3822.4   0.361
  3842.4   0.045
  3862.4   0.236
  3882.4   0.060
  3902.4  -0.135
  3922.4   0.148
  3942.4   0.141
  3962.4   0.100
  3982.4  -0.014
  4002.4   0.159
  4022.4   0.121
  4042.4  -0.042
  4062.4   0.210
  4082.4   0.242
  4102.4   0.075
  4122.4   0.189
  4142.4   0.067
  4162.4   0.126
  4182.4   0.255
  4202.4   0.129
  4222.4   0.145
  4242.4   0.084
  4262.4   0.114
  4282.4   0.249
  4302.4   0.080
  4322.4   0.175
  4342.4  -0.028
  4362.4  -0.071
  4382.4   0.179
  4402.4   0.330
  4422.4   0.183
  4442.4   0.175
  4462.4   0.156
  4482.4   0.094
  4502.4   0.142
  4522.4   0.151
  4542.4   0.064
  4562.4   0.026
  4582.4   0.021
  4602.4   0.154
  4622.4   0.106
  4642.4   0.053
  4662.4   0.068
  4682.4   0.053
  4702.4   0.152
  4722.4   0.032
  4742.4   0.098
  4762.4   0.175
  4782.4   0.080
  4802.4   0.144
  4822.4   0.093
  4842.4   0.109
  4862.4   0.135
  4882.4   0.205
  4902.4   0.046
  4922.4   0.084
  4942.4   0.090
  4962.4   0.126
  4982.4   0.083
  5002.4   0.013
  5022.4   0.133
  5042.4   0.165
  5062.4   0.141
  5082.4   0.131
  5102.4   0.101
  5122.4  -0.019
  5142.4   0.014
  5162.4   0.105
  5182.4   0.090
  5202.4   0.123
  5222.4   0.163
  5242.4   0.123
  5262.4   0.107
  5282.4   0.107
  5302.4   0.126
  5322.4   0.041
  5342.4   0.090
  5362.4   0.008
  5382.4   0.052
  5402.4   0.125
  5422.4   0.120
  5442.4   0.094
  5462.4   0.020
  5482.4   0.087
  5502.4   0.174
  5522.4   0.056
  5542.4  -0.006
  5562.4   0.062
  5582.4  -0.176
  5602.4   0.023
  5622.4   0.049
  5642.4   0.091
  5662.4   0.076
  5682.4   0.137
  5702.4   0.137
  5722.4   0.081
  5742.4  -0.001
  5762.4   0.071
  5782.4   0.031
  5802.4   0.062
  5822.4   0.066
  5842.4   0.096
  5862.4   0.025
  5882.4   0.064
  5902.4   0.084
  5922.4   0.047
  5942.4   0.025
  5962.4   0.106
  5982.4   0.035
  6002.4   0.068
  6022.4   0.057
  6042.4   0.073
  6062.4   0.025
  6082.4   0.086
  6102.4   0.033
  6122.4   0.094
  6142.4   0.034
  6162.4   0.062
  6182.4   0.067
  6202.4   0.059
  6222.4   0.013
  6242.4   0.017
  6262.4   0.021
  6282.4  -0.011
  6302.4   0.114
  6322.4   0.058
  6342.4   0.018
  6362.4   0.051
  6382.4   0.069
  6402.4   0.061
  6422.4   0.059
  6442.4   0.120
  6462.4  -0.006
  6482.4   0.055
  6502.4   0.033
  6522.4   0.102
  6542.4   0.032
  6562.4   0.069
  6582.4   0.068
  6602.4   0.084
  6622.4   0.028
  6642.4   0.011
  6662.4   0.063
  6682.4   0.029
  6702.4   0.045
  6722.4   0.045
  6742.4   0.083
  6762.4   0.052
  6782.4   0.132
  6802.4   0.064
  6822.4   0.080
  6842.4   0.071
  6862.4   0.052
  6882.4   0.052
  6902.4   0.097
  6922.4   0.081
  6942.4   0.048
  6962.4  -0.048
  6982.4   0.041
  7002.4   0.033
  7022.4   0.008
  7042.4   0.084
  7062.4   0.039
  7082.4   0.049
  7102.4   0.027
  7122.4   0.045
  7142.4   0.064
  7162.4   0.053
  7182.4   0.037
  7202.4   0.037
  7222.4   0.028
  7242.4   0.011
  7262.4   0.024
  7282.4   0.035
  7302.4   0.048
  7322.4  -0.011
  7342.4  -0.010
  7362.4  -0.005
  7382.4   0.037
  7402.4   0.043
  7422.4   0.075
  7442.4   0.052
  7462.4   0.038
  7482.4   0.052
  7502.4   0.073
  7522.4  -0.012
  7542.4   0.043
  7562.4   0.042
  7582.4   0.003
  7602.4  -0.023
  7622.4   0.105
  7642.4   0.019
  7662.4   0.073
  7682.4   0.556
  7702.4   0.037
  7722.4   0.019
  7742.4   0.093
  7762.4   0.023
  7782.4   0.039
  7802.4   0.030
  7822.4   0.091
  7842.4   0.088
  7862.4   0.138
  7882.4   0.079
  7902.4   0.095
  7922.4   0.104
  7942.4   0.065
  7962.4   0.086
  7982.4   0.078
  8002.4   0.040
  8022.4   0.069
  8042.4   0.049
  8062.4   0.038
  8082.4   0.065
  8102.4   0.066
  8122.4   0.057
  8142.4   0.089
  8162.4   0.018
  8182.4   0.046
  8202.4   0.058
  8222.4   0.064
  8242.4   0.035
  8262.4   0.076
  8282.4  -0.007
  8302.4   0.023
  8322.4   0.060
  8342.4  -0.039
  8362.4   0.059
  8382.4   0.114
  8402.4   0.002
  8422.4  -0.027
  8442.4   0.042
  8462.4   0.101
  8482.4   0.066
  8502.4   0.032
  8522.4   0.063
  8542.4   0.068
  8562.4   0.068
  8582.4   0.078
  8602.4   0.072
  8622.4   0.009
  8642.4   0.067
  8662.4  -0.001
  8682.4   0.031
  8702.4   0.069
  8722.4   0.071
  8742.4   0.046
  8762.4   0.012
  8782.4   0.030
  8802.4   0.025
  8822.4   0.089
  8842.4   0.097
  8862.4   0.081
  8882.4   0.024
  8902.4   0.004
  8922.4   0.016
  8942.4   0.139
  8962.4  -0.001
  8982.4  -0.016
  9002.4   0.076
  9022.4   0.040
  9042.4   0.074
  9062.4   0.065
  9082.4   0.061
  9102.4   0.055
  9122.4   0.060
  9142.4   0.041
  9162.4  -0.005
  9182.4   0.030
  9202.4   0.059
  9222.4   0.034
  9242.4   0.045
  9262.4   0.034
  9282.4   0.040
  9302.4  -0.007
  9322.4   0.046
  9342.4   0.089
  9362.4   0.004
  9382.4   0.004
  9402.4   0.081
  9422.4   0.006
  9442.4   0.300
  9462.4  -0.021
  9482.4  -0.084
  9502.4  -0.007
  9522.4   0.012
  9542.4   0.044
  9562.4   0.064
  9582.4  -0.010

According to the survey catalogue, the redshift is 1.06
